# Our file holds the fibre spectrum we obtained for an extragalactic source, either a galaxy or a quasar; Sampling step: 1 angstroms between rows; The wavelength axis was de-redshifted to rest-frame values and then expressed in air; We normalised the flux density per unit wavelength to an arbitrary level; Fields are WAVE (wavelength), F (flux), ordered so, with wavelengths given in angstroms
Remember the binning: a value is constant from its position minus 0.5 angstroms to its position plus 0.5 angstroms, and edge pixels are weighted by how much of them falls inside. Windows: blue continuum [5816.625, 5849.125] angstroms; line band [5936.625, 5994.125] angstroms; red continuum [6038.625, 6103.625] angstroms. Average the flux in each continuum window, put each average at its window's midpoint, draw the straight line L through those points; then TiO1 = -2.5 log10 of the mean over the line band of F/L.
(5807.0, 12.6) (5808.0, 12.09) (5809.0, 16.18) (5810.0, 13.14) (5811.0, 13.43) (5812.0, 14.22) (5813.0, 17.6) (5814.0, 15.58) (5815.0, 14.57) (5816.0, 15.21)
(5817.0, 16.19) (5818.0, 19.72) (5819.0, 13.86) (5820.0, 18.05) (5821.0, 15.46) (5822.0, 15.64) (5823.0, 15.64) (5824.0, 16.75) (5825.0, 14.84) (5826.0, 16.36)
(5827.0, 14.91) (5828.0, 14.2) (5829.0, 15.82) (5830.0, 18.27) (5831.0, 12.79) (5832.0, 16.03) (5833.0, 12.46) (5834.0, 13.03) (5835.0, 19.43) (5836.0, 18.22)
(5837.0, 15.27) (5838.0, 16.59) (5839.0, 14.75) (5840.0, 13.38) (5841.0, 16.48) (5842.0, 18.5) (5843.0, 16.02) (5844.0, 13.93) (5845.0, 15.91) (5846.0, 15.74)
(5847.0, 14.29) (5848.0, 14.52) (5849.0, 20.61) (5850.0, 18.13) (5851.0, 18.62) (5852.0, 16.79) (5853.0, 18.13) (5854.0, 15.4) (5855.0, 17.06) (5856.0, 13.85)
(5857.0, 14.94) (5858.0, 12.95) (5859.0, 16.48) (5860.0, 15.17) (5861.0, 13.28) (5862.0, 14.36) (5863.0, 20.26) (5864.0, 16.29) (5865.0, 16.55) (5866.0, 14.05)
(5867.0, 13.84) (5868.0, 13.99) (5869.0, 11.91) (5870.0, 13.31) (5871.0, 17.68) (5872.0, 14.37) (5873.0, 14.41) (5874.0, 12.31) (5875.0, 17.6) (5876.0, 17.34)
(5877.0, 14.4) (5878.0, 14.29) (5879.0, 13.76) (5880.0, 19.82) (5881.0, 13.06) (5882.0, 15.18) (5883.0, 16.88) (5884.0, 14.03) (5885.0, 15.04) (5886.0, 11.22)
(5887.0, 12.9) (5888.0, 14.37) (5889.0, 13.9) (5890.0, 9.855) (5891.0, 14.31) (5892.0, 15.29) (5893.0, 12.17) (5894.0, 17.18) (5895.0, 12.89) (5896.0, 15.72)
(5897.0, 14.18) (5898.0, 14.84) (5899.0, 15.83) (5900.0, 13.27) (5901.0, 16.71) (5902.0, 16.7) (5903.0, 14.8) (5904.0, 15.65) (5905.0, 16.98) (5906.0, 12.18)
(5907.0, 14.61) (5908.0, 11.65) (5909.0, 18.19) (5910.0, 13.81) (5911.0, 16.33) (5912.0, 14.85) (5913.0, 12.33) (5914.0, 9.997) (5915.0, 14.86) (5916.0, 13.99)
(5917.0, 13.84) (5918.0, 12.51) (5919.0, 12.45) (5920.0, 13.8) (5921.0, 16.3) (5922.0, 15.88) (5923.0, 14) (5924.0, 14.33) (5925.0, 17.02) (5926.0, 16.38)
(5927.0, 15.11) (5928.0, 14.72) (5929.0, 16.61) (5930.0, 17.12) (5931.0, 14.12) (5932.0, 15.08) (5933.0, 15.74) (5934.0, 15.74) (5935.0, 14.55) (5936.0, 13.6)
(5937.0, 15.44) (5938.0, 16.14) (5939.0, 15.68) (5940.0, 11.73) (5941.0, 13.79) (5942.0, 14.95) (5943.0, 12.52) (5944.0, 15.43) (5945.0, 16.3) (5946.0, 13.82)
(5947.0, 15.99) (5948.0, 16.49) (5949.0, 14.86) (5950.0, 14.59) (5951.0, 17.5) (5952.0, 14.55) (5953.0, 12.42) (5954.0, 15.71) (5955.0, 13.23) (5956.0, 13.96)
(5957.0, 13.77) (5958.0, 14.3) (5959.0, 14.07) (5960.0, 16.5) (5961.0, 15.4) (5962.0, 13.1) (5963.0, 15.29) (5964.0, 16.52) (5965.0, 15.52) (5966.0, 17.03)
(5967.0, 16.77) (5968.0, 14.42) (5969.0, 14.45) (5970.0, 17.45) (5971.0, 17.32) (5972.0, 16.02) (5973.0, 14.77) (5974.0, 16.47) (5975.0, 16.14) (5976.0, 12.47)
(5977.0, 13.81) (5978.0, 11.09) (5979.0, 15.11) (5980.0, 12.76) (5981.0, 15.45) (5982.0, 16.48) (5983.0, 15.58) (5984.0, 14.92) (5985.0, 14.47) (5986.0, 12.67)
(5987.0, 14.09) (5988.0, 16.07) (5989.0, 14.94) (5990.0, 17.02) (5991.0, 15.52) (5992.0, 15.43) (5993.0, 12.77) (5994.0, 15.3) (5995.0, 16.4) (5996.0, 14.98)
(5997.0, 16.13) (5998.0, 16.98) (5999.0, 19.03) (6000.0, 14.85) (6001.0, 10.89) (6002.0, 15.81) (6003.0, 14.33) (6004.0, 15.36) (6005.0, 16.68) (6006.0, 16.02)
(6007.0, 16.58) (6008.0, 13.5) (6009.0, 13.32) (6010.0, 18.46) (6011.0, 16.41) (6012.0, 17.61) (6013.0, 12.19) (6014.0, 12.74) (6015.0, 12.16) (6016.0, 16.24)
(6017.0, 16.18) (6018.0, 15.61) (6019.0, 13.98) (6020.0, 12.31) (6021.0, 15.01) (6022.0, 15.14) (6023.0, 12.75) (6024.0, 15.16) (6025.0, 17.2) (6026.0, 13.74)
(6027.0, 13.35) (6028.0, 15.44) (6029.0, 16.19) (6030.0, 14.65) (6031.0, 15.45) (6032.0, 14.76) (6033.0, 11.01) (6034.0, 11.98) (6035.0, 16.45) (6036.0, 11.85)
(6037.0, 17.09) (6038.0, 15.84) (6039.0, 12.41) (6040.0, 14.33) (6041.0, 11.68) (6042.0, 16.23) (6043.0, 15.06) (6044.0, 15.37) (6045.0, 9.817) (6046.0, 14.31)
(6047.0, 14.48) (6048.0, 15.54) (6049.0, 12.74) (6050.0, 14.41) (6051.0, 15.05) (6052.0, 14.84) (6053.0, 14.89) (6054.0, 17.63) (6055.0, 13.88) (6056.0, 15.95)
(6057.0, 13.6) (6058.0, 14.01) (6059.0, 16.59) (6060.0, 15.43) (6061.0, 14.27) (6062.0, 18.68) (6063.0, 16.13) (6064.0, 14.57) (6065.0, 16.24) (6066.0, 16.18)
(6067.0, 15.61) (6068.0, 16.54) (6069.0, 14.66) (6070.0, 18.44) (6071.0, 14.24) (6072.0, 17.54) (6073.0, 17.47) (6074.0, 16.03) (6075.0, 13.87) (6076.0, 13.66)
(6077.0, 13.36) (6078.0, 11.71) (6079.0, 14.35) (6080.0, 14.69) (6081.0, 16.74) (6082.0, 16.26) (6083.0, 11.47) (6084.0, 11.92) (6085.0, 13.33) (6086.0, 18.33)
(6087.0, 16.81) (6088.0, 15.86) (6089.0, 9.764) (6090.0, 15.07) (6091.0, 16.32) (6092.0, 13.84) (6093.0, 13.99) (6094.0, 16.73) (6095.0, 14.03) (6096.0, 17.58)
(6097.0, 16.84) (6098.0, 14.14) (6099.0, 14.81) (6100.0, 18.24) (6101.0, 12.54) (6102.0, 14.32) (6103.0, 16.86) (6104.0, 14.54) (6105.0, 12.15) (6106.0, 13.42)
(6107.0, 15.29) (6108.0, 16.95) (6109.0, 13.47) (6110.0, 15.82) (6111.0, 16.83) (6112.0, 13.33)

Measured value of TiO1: 0.03 mag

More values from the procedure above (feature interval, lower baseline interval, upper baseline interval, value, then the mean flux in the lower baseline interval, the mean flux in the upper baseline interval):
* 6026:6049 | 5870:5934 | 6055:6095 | 0.061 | 14.7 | 15.1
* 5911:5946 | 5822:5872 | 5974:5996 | 0.035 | 15.7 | 14.7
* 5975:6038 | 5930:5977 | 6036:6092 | 0.011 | 15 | 14.9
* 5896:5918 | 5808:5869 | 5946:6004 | 0.061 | 15.7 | 15.1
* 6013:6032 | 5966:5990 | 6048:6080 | 0.042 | 15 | 15.2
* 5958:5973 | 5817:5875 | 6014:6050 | -0.060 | 15.7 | 14.3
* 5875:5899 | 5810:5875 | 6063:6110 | 0.068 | 15.6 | 15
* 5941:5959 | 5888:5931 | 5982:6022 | 0.010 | 14.6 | 15.1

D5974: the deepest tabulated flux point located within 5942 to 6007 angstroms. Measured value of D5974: 10.89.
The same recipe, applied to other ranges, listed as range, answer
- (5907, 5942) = 9.997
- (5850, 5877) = 11.91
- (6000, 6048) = 9.817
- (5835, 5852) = 13.38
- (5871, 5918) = 9.855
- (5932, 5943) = 11.73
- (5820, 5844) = 12.46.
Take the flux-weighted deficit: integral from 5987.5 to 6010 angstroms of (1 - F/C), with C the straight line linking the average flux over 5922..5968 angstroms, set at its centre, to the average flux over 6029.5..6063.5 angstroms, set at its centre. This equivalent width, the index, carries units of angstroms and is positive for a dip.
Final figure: -0.9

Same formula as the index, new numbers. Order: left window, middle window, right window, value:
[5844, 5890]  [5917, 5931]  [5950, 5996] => 0.08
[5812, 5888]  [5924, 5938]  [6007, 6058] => -0.34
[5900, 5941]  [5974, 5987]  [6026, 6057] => 0.23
